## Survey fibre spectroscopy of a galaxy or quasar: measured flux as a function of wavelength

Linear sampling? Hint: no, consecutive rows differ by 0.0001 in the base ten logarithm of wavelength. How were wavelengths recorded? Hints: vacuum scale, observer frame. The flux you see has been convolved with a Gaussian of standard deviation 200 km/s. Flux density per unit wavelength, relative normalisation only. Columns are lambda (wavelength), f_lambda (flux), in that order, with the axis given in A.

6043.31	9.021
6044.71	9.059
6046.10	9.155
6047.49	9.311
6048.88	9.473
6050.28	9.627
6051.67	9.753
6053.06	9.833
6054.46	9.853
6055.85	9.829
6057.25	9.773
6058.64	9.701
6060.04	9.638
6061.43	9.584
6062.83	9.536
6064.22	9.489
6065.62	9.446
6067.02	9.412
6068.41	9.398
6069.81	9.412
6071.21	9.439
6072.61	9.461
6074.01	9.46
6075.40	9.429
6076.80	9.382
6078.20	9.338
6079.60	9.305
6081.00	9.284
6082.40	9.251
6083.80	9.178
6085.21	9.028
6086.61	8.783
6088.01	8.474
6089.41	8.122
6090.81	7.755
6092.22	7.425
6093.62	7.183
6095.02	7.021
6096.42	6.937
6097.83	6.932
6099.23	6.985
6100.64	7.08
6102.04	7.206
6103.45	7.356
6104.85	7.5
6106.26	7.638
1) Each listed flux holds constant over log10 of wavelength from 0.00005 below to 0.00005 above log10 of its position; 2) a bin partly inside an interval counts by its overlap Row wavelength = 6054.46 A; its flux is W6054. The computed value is 9.853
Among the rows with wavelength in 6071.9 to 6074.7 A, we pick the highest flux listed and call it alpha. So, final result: 9.461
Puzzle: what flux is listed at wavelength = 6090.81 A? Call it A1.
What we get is 7.755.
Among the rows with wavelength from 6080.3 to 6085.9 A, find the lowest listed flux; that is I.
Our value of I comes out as 9.028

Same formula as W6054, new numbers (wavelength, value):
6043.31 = 9.021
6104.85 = 7.5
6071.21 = 9.439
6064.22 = 9.489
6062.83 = 9.536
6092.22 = 7.425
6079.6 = 9.305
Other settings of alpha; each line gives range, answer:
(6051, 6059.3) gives 9.853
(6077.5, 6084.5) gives 9.338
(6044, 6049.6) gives 9.473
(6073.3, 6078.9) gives 9.46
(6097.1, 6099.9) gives 6.985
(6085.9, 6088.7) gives 8.783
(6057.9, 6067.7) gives 9.701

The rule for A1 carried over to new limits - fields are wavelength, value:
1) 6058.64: 9.701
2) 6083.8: 9.178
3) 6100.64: 7.08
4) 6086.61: 8.783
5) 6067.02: 9.412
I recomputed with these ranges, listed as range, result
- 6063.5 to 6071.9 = 9.398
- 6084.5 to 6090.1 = 8.122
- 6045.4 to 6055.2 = 9.155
